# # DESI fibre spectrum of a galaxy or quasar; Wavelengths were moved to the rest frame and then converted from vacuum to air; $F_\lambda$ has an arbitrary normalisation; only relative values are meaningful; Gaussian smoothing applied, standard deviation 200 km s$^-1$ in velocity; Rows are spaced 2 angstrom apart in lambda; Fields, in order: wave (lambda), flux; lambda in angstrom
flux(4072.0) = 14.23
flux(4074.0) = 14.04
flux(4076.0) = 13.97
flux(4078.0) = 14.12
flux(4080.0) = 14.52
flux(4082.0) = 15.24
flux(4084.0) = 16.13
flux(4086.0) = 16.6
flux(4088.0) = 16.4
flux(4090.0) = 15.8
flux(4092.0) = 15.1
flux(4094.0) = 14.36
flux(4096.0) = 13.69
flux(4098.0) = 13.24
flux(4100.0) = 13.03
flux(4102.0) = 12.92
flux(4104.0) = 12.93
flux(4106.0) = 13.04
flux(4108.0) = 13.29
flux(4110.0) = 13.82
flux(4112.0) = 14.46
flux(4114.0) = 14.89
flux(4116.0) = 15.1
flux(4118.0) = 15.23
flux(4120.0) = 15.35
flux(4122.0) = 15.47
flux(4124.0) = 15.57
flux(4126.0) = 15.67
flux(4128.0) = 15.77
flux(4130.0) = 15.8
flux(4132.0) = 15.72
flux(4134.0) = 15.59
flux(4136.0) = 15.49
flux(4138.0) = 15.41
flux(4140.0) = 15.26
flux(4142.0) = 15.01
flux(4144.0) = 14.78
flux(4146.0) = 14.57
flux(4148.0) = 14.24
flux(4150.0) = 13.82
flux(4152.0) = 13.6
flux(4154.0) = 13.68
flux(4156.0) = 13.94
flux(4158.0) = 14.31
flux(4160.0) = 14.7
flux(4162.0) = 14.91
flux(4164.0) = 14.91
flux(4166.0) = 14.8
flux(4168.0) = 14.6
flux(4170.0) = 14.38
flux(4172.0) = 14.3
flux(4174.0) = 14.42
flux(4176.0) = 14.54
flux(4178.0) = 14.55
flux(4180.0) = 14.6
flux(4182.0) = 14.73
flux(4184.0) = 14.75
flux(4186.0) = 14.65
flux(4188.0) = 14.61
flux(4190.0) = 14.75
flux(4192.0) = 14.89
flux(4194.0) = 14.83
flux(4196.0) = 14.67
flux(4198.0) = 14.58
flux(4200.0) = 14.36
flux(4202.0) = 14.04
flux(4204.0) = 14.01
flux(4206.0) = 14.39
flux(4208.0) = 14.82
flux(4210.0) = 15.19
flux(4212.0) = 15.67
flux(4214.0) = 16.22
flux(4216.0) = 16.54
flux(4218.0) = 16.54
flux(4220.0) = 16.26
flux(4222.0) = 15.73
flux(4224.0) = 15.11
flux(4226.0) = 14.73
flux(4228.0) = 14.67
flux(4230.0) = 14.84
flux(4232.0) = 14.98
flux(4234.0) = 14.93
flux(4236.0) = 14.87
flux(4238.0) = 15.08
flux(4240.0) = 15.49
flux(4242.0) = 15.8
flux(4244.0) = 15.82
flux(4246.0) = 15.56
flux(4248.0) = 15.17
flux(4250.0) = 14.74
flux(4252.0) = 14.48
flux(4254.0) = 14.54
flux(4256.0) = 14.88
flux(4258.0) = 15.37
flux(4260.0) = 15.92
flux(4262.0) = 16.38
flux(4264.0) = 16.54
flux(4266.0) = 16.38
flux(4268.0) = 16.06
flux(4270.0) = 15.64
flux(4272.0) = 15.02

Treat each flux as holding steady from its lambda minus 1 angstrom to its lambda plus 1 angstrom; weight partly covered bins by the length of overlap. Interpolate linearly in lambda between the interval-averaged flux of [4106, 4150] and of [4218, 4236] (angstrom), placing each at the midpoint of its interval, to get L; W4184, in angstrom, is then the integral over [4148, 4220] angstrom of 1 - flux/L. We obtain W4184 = 1.97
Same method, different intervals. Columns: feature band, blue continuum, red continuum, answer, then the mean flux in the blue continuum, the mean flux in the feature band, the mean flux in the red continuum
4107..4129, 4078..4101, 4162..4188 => -0.26 angstrom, 14.9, 15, 14.6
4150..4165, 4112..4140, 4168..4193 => 0.69 angstrom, 15.4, 14.3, 14.6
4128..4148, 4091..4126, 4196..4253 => -1.09 angstrom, 14.2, 15.3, 15.2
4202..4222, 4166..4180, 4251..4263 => -0.80 angstrom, 14.5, 15.5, 15.3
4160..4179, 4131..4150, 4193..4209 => 0.21 angstrom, 15.1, 14.6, 14.5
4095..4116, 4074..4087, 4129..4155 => 1.88 angstrom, 15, 13.6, 14.8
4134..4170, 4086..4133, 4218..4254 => 0.59 angstrom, 14.7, 14.6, 15.2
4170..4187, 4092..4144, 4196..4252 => 0.45 angstrom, 14.7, 14.6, 15.2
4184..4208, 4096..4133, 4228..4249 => 0.69 angstrom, 14.5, 14.5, 15.2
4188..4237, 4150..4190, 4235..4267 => -0.27 angstrom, 14.5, 15.1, 15.4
